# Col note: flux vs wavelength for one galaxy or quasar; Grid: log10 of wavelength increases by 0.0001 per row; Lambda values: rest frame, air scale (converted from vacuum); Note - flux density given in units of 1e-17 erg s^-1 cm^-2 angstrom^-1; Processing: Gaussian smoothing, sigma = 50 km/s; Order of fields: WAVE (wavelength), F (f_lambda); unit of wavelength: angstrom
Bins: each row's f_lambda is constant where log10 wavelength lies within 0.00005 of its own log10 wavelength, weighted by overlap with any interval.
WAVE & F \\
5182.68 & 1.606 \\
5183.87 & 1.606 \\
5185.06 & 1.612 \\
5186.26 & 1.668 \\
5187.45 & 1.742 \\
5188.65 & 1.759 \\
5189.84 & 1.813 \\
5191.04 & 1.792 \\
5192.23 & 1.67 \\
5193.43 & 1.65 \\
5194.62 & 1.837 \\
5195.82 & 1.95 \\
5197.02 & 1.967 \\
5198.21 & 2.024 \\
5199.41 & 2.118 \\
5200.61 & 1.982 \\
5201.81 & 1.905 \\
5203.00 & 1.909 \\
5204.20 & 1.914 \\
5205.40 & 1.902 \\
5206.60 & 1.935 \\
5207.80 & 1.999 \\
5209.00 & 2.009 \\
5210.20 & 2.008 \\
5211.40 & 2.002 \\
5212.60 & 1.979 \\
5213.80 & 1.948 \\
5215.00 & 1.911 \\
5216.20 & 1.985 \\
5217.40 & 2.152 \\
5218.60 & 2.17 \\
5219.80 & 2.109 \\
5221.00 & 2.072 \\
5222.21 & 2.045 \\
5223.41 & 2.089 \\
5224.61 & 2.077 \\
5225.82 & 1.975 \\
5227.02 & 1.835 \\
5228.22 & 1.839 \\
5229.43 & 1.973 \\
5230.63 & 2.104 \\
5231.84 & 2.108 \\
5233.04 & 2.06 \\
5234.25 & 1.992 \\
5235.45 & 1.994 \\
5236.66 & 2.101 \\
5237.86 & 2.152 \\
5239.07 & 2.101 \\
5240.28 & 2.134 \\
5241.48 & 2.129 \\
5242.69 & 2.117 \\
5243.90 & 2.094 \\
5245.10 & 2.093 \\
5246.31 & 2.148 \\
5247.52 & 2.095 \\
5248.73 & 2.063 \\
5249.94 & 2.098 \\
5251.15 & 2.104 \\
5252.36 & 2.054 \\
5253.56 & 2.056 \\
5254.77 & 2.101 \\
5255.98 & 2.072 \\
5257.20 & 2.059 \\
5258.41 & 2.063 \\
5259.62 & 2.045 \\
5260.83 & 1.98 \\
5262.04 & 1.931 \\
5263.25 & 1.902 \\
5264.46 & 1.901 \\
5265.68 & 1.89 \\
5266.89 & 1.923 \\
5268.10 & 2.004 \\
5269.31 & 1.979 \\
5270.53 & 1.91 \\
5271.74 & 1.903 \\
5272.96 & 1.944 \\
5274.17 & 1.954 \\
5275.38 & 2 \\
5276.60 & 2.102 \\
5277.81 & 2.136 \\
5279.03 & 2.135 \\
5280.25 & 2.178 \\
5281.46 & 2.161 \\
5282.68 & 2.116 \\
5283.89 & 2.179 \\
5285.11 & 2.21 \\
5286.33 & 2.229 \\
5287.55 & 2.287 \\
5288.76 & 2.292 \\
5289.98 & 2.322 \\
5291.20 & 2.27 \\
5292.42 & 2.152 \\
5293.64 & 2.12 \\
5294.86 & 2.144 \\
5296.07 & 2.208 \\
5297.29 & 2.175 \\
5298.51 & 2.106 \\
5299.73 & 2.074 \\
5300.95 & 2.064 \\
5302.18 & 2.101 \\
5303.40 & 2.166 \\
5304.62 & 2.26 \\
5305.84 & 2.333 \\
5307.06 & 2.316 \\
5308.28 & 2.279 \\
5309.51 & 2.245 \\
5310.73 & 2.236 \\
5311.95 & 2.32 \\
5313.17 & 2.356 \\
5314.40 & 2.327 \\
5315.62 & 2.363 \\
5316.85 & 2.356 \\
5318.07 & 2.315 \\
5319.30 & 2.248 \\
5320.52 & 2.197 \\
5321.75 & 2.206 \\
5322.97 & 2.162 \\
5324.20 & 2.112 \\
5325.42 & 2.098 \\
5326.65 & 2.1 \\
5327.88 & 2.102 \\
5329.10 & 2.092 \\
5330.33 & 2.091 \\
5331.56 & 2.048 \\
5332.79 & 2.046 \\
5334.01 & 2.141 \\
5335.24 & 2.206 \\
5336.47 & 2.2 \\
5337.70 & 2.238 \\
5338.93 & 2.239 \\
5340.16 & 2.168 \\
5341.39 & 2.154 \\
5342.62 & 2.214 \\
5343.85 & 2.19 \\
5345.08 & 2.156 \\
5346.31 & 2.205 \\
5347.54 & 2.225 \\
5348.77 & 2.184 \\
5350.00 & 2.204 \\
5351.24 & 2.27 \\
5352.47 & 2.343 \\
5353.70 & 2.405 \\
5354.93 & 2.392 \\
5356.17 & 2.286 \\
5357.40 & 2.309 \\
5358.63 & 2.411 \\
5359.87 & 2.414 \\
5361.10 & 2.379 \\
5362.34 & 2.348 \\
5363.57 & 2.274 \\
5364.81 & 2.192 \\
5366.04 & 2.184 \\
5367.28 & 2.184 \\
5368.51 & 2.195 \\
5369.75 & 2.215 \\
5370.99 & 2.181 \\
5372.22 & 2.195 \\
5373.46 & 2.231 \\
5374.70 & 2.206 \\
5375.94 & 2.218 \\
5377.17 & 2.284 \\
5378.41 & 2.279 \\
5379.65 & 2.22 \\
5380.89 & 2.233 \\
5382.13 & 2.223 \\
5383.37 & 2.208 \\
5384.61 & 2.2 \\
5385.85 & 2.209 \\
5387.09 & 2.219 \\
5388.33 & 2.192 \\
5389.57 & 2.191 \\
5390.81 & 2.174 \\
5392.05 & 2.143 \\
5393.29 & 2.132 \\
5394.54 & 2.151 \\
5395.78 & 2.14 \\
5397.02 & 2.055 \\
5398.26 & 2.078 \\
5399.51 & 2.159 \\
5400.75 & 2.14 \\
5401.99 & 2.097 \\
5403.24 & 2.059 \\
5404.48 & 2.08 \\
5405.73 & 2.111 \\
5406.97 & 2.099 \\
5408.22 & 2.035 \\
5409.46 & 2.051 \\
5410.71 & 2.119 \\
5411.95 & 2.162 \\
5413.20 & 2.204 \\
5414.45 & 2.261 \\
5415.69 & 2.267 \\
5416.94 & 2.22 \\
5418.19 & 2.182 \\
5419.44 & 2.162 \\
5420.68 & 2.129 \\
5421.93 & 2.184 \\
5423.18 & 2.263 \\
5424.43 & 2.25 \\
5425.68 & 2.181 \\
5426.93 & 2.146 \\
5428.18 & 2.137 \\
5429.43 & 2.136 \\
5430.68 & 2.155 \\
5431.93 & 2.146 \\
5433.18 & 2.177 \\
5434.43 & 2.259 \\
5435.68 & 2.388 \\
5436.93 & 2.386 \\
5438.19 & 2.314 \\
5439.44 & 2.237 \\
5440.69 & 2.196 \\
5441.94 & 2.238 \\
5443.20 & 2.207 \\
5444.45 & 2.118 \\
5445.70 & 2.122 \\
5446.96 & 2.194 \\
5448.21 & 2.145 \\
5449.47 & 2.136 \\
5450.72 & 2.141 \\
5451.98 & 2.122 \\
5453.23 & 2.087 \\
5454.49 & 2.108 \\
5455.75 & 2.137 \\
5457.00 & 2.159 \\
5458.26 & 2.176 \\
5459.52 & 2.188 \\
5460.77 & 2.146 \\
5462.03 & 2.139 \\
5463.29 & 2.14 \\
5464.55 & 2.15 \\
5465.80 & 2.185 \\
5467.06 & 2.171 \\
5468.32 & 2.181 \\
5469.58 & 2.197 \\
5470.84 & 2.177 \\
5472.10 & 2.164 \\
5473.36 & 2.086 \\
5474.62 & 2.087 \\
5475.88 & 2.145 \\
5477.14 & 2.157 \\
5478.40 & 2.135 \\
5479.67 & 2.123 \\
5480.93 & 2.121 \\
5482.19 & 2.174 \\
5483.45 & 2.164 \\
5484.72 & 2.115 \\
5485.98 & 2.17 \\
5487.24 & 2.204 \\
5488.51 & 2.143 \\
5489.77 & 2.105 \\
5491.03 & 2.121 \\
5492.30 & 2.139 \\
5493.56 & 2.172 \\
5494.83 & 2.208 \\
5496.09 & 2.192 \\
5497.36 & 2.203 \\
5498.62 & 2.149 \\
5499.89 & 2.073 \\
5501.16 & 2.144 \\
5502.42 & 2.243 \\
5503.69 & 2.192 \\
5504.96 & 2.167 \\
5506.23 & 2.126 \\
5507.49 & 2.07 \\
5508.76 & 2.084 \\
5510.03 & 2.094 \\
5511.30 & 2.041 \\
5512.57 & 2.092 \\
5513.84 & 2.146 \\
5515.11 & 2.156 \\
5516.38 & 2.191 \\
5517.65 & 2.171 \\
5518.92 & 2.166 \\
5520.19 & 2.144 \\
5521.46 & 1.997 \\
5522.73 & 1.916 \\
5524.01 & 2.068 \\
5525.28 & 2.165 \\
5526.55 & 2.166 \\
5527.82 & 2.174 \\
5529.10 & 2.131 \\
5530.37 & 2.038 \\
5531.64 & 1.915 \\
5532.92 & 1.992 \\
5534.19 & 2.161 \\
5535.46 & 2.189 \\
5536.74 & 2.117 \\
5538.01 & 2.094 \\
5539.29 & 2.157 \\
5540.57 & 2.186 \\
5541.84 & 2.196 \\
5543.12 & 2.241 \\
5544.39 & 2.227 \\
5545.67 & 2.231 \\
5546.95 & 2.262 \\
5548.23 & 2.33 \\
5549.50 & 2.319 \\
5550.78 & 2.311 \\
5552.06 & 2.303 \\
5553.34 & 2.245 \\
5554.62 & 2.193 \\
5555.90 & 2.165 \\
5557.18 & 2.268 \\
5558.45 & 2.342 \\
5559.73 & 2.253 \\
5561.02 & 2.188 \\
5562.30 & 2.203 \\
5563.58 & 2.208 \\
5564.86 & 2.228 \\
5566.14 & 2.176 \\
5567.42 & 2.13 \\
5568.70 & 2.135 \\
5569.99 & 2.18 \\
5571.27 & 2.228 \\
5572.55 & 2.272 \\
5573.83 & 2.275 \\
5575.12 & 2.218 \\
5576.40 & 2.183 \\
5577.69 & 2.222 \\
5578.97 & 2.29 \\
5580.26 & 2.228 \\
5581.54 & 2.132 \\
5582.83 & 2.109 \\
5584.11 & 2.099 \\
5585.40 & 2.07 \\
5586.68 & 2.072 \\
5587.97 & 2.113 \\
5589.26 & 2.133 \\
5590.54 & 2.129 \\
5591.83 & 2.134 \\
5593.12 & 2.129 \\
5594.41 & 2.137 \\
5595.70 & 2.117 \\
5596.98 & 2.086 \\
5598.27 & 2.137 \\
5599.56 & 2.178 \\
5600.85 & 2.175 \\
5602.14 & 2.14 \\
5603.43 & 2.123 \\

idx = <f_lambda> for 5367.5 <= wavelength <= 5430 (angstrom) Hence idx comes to 2.17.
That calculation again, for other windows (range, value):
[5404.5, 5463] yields 2.18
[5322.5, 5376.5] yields 2.21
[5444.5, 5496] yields 2.15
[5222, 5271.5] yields 2.03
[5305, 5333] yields 2.22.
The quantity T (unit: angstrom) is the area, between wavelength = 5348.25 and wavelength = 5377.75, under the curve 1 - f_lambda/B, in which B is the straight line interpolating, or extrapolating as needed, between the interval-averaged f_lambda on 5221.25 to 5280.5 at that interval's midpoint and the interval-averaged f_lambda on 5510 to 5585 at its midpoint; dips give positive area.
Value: -2.6 angstrom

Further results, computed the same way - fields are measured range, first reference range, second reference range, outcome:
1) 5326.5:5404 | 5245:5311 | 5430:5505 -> -2.5 angstrom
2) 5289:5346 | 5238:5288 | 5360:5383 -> -1.2 angstrom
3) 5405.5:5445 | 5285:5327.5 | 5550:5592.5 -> 0.3 angstrom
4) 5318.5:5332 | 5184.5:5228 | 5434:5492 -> -0.6 angstrom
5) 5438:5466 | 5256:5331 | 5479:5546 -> -0.3 angstrom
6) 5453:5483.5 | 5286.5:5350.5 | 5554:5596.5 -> 0.6 angstrom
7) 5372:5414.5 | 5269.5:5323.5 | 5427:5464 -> 0.4 angstrom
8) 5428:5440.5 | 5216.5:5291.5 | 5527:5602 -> -0.6 angstrom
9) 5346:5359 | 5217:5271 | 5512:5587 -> -1.3 angstrom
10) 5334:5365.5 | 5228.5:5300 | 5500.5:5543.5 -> -2.5 angstrom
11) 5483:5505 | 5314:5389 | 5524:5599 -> 0.3 angstrom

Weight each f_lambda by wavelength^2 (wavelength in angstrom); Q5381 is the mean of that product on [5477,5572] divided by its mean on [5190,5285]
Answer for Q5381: 1.2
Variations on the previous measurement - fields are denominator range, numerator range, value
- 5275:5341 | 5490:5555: 1.06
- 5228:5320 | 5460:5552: 1.10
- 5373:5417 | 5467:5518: 1.03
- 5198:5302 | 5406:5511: 1.14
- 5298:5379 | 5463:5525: 1.02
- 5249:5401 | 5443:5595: 1.07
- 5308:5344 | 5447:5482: 1.03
